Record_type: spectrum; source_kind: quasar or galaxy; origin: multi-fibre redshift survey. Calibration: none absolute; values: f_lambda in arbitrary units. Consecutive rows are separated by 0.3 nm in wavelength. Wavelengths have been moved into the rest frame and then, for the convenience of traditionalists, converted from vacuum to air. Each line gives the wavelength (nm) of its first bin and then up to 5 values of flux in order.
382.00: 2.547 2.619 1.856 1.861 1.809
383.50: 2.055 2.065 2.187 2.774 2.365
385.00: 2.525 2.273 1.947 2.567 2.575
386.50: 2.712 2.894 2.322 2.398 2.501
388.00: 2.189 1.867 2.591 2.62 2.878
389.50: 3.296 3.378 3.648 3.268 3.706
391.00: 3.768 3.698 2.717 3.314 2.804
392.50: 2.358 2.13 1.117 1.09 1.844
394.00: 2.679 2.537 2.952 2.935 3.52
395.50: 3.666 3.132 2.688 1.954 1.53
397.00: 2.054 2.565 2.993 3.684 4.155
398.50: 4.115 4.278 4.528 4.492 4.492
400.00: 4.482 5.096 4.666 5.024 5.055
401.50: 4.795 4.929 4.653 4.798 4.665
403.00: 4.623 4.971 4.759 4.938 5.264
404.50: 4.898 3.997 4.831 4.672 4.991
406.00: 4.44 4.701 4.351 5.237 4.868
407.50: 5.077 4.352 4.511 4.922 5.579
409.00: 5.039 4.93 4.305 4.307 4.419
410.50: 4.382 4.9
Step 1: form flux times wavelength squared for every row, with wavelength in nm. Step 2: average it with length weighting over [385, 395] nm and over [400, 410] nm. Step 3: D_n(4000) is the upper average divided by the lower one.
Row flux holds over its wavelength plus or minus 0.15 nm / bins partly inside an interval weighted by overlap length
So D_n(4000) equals 1.95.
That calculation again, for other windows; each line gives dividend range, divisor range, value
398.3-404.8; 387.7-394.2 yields 1.84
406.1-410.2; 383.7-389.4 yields 2.17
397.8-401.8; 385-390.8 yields 1.79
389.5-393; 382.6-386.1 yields 1.47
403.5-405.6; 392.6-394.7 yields 2.47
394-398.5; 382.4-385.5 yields 1.43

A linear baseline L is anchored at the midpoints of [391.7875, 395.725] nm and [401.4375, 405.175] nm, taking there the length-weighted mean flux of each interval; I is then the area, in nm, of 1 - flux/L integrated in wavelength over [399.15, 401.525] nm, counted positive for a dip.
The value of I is -0.390 nm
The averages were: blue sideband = 2.54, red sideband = 4.78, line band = 4.75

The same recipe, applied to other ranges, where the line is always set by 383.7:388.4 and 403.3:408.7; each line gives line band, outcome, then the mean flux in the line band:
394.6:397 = 0.543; 2.74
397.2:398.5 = 0.118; 3.47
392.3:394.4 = 0.834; 1.97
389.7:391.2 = -0.330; 3.56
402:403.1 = -0.081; 4.69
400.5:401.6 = -0.186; 4.9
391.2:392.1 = -0.038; 3.19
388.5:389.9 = -0.088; 2.95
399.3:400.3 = -0.133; 4.58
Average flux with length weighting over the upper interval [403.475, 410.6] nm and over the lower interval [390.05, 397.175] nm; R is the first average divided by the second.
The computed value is 1.76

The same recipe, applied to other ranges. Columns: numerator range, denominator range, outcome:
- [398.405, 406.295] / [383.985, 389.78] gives 1.87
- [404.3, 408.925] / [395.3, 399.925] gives 1.41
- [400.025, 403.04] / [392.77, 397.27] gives 2.01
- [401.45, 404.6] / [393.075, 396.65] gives 1.91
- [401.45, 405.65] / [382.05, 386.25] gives 2.12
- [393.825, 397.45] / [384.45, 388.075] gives 1.09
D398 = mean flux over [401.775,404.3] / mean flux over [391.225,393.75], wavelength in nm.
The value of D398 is 2.1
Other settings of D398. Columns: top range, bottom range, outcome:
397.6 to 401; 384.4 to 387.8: 1.77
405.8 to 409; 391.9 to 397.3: 1.97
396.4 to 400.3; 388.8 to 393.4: 1.23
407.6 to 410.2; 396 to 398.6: 1.67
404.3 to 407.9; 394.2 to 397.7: 1.74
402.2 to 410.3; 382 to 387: 2.05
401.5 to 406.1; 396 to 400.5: 1.34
